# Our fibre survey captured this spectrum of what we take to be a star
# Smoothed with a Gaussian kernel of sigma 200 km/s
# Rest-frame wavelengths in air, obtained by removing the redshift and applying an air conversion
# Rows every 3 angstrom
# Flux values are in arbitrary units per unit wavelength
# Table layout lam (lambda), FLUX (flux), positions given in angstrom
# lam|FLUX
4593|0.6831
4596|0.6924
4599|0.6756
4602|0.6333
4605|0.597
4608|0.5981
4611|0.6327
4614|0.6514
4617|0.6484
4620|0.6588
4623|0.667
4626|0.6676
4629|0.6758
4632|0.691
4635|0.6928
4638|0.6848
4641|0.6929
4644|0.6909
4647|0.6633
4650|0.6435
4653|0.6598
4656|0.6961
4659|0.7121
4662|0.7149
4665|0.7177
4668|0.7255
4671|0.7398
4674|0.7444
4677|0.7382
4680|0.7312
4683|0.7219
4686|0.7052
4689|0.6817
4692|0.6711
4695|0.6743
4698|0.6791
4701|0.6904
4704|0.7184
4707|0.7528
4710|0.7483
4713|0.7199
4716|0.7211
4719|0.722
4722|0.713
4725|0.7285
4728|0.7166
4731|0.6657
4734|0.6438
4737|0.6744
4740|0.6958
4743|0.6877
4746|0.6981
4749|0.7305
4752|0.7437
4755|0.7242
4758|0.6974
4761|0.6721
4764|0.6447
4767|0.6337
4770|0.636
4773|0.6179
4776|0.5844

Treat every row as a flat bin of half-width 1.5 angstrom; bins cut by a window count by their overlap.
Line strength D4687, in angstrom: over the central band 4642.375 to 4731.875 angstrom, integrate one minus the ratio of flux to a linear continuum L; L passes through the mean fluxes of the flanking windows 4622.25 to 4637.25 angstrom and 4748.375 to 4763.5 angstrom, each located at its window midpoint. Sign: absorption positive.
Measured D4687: -1.9 angstrom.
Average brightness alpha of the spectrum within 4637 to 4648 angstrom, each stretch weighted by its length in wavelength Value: 0.684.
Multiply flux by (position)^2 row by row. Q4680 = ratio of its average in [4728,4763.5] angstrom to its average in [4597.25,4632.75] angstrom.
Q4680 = 1.13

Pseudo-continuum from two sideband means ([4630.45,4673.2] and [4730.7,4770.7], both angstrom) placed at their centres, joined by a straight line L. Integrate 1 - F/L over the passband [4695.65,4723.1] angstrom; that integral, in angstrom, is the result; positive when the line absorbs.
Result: -1.1 angstrom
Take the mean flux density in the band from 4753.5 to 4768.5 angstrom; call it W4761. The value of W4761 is 0.674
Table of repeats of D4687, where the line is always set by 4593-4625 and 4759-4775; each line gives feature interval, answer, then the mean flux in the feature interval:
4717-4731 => -1.6 angstrom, 0.714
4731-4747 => -0.9 angstrom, 0.678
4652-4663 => -0.9 angstrom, 0.696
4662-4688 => -3.3 angstrom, 0.726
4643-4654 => -0.3 angstrom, 0.663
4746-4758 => -1.5 angstrom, 0.724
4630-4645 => -1.0 angstrom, 0.69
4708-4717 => -1.2 angstrom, 0.732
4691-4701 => -0.5 angstrom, 0.677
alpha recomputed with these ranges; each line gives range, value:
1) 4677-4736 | 0.706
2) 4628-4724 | 0.704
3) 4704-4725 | 0.729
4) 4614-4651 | 0.673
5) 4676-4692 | 0.711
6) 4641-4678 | 0.703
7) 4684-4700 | 0.684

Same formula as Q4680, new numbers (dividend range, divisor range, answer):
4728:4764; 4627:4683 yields 1.03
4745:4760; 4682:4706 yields 1.06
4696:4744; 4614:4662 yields 1.08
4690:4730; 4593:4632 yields 1.14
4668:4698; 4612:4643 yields 1.08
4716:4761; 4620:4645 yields 1.08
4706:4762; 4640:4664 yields 1.07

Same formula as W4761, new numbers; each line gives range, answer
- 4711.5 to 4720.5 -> 0.721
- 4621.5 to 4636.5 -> 0.679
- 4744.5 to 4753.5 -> 0.724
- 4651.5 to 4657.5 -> 0.678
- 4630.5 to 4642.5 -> 0.69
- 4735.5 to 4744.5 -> 0.686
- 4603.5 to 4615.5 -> 0.62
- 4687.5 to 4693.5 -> 0.676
